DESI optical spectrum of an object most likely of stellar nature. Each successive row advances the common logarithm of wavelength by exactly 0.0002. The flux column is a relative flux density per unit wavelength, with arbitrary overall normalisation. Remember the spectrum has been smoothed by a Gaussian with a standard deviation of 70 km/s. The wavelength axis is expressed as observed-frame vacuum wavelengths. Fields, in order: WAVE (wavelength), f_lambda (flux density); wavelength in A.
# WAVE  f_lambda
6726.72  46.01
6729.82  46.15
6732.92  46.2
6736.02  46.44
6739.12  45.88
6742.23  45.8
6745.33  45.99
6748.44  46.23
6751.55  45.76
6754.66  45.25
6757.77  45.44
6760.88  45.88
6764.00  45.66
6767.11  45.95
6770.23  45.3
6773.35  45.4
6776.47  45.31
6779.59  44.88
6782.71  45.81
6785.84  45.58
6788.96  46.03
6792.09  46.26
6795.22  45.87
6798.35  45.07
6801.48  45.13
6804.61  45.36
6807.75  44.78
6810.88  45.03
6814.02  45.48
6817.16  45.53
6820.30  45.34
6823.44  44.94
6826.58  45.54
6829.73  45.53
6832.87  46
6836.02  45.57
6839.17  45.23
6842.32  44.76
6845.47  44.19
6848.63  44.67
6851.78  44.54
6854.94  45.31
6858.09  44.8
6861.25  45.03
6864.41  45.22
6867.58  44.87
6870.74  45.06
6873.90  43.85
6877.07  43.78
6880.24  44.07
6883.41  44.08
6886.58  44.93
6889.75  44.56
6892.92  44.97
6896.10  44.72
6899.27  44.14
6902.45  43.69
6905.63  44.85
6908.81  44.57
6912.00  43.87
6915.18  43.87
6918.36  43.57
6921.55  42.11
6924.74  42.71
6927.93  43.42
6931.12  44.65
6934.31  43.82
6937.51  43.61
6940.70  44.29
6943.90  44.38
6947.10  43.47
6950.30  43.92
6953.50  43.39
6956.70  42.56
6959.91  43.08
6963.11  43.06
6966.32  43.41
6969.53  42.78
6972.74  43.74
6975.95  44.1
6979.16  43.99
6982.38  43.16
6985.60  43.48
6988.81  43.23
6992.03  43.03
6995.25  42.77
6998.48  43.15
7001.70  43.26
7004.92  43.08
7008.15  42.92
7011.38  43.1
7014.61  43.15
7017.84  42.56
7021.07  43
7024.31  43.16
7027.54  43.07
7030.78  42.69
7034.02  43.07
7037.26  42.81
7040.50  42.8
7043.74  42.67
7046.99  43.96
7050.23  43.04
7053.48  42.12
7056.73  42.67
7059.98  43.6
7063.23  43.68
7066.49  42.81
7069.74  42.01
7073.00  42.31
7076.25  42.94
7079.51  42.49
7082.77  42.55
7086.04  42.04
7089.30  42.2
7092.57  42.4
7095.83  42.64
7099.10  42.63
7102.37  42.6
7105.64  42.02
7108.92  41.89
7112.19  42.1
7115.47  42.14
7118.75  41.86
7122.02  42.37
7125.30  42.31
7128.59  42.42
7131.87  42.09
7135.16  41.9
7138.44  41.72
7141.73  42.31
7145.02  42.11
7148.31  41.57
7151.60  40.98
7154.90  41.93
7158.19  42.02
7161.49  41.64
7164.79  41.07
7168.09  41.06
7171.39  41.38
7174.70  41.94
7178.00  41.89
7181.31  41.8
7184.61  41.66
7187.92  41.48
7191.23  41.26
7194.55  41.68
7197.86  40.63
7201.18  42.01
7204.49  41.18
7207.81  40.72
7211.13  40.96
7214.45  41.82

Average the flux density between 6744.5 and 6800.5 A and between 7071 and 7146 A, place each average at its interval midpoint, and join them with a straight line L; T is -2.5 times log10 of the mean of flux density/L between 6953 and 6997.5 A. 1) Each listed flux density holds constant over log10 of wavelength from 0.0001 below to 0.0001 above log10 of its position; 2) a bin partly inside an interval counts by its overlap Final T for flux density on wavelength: 0.01 mag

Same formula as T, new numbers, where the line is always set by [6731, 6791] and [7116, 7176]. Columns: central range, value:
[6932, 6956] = 0.00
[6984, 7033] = 0.00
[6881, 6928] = 0.01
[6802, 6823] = 0.00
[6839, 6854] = 0.01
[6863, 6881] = 0.00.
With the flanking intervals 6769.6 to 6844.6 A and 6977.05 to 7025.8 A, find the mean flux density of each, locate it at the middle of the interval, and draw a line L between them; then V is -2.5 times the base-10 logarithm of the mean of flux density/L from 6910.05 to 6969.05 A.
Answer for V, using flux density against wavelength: 0.009 mag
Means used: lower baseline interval 45.4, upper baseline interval 43.1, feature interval 43.5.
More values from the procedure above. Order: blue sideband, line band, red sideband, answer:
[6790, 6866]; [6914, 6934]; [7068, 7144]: 0.02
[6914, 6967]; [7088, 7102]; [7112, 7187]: -0.01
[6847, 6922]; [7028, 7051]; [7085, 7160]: 0.00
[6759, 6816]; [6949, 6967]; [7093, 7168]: 0.01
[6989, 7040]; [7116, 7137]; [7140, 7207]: 0.00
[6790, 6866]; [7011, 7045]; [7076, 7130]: 0.00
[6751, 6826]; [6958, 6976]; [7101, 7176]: 0.01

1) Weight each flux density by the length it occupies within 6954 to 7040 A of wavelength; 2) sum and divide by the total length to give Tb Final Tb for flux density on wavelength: 43.1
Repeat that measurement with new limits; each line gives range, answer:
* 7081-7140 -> 42.2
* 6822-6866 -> 45.1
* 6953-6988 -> 43.3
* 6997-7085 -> 42.9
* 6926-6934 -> 44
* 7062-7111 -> 42.5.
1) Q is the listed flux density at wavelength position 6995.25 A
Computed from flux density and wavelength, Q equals 42.77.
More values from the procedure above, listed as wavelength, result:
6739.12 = 45.88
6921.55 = 42.11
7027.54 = 43.07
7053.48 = 42.12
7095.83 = 42.64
